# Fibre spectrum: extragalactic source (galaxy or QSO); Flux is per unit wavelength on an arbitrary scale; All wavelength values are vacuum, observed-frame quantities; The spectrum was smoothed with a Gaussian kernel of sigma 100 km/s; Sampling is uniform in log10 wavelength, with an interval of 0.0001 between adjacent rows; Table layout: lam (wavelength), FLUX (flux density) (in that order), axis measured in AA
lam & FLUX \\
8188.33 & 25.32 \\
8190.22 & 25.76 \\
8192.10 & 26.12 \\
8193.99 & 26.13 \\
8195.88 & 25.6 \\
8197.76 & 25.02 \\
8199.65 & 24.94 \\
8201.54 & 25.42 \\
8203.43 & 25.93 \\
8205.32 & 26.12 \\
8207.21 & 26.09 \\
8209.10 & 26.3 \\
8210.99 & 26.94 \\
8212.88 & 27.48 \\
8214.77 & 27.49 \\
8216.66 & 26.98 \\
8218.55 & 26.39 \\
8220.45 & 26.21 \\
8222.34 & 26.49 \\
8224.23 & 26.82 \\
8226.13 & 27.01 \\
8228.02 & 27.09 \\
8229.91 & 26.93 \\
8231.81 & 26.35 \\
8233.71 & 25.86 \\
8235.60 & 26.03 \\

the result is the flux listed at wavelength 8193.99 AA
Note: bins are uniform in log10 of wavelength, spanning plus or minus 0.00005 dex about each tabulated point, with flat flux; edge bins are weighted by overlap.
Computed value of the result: 26.13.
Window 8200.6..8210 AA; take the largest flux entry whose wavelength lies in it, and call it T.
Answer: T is 26.3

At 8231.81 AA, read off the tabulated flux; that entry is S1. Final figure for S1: 26.35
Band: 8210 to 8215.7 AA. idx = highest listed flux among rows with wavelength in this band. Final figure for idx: 27.49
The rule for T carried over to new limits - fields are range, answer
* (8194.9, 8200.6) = 25.6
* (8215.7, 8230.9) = 27.09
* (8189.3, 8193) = 26.12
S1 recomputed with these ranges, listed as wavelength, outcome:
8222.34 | 26.49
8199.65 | 24.94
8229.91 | 26.93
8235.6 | 26.03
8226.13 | 27.01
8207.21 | 26.09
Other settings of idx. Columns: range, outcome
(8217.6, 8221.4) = 26.39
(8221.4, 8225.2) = 26.82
